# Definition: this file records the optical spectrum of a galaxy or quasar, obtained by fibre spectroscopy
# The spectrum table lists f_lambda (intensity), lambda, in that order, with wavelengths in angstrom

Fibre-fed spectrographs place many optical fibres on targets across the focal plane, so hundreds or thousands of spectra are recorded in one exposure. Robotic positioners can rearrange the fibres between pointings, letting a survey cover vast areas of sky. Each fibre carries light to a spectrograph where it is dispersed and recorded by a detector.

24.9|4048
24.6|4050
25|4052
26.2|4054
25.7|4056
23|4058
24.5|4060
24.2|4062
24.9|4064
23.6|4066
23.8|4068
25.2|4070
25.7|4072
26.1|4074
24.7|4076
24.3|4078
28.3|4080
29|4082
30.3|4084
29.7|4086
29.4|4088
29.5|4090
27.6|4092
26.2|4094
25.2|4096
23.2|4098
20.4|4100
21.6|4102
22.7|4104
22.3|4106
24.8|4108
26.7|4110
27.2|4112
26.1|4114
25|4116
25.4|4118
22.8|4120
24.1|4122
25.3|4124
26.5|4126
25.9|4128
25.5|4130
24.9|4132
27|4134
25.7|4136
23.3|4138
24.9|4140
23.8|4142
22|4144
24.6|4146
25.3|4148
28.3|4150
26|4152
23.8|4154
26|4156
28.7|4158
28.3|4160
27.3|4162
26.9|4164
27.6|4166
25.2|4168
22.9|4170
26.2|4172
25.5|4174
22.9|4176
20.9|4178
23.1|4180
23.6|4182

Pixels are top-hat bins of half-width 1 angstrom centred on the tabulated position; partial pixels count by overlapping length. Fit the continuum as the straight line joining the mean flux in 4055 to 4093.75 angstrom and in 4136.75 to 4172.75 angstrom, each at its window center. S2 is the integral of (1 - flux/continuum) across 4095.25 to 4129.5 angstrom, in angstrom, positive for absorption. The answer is 2.0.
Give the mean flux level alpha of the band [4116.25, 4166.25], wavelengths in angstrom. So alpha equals 25.6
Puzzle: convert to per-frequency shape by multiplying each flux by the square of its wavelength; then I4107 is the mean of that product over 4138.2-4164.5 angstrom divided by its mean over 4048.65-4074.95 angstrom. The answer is 1.08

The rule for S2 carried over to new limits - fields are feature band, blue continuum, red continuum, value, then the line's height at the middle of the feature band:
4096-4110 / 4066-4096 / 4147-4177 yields 1.9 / 26.7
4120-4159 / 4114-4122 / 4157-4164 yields 1.4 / 26.3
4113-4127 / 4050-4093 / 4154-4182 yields 0.4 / 25.8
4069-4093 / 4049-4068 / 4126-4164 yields -2.5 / 24.9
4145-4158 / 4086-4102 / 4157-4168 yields 0.7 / 27.3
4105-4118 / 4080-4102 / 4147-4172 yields 0.7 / 26.7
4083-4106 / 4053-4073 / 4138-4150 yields -1.2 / 24.6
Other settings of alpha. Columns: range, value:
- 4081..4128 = 25.7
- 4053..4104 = 25.6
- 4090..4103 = 24.5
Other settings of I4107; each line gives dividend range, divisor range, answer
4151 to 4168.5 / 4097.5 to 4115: 1.15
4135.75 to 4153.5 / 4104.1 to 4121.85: 1.01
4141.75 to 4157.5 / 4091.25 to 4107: 1.09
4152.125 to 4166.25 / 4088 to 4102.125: 1.09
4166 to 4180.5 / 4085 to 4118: 0.98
